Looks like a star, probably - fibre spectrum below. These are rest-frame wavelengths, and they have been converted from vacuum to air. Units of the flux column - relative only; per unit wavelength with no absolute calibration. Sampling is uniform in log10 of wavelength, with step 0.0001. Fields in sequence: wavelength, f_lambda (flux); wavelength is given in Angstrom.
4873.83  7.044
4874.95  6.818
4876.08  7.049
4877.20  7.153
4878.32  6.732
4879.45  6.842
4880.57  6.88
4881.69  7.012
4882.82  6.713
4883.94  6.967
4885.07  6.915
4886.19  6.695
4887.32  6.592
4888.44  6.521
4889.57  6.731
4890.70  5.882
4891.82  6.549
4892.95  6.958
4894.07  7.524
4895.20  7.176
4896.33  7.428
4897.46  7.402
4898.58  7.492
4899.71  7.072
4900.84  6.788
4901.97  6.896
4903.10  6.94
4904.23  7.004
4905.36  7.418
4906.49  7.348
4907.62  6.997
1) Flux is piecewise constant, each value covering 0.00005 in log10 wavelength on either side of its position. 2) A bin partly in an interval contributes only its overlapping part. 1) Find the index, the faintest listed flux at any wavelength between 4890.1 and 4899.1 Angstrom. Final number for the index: 5.882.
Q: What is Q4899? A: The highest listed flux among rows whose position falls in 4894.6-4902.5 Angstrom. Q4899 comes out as 7.492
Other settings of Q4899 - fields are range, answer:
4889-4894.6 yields 7.524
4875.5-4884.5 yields 7.153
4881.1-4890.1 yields 7.012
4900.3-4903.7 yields 6.94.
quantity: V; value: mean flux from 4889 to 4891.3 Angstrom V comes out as 6.31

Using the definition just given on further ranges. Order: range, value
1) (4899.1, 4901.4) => 6.93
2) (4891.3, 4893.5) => 6.75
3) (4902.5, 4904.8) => 6.96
